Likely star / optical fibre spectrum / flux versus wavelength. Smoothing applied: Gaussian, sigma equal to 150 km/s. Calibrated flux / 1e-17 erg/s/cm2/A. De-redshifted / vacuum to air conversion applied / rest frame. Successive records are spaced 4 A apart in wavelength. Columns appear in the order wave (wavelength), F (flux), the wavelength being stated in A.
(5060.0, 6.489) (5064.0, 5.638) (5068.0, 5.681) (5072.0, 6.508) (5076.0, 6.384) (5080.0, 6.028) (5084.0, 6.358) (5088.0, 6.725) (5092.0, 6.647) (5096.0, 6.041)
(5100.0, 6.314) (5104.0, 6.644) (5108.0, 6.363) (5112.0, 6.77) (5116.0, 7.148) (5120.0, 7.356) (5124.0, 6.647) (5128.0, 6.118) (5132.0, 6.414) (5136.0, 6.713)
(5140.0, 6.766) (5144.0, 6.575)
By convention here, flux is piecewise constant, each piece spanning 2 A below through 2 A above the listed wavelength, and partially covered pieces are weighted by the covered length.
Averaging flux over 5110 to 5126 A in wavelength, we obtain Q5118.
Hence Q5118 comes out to 6.98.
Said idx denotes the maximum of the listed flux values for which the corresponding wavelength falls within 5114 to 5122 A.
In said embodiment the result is 7.356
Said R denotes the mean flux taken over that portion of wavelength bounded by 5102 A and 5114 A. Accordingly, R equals 6.59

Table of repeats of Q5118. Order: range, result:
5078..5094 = 6.44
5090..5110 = 6.4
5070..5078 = 6.45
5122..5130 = 6.38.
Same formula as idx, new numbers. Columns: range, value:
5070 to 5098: 6.725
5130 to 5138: 6.713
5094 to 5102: 6.314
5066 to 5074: 6.508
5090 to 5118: 7.148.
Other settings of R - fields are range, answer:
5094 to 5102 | 6.18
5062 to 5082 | 6.05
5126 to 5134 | 6.27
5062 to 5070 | 5.66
